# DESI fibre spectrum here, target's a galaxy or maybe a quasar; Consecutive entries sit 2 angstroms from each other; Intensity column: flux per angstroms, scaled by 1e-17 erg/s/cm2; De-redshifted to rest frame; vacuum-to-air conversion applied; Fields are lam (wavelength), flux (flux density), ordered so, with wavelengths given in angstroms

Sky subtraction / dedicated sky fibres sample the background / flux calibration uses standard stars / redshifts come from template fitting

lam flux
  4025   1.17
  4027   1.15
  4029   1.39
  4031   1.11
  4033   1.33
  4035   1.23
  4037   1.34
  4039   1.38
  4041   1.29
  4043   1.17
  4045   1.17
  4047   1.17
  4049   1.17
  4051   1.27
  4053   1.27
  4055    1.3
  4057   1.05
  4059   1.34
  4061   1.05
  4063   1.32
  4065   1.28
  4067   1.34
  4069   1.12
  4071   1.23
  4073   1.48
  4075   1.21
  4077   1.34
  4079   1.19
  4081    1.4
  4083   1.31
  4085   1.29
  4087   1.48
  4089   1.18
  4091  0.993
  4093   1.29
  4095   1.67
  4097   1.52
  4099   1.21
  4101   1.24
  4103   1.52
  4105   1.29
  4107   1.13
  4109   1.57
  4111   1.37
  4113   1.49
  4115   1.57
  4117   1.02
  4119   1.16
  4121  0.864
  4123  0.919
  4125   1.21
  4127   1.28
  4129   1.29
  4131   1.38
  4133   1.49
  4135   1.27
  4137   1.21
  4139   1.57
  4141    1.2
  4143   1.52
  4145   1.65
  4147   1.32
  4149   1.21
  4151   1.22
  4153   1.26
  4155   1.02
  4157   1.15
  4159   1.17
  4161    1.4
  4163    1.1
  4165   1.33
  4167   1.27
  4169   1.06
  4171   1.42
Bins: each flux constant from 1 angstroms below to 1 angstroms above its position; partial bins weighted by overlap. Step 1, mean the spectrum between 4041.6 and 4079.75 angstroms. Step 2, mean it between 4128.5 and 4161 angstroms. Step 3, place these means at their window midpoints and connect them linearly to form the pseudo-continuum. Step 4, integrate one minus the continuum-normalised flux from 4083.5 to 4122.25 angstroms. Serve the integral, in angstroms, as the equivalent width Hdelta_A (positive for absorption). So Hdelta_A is -1.0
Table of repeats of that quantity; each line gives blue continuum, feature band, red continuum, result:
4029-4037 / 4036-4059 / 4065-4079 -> 0.49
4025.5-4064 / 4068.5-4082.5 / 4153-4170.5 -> -0.71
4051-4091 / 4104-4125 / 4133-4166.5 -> 0.72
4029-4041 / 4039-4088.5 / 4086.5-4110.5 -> 1.88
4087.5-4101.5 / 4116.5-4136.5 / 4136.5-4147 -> 2.86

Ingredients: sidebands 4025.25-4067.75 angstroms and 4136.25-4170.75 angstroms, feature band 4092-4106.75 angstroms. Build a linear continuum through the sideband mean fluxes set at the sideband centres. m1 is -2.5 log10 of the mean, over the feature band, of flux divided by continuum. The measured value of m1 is -0.10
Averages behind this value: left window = 1.24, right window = 1.28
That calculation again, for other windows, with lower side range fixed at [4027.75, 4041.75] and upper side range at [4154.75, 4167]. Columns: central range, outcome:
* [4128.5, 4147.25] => -0.14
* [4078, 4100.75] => -0.05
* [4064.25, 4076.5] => -0.01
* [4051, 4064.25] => 0.05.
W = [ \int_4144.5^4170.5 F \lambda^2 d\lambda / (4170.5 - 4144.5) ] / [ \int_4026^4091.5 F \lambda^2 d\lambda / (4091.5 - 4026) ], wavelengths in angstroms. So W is 1.04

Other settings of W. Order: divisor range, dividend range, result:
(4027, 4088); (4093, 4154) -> 1.08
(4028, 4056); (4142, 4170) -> 1.06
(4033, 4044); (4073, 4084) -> 1.04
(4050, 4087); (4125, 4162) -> 1.07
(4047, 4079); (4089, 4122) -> 1.07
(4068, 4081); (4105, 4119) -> 1.07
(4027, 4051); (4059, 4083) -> 1.04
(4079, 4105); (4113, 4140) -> 0.96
